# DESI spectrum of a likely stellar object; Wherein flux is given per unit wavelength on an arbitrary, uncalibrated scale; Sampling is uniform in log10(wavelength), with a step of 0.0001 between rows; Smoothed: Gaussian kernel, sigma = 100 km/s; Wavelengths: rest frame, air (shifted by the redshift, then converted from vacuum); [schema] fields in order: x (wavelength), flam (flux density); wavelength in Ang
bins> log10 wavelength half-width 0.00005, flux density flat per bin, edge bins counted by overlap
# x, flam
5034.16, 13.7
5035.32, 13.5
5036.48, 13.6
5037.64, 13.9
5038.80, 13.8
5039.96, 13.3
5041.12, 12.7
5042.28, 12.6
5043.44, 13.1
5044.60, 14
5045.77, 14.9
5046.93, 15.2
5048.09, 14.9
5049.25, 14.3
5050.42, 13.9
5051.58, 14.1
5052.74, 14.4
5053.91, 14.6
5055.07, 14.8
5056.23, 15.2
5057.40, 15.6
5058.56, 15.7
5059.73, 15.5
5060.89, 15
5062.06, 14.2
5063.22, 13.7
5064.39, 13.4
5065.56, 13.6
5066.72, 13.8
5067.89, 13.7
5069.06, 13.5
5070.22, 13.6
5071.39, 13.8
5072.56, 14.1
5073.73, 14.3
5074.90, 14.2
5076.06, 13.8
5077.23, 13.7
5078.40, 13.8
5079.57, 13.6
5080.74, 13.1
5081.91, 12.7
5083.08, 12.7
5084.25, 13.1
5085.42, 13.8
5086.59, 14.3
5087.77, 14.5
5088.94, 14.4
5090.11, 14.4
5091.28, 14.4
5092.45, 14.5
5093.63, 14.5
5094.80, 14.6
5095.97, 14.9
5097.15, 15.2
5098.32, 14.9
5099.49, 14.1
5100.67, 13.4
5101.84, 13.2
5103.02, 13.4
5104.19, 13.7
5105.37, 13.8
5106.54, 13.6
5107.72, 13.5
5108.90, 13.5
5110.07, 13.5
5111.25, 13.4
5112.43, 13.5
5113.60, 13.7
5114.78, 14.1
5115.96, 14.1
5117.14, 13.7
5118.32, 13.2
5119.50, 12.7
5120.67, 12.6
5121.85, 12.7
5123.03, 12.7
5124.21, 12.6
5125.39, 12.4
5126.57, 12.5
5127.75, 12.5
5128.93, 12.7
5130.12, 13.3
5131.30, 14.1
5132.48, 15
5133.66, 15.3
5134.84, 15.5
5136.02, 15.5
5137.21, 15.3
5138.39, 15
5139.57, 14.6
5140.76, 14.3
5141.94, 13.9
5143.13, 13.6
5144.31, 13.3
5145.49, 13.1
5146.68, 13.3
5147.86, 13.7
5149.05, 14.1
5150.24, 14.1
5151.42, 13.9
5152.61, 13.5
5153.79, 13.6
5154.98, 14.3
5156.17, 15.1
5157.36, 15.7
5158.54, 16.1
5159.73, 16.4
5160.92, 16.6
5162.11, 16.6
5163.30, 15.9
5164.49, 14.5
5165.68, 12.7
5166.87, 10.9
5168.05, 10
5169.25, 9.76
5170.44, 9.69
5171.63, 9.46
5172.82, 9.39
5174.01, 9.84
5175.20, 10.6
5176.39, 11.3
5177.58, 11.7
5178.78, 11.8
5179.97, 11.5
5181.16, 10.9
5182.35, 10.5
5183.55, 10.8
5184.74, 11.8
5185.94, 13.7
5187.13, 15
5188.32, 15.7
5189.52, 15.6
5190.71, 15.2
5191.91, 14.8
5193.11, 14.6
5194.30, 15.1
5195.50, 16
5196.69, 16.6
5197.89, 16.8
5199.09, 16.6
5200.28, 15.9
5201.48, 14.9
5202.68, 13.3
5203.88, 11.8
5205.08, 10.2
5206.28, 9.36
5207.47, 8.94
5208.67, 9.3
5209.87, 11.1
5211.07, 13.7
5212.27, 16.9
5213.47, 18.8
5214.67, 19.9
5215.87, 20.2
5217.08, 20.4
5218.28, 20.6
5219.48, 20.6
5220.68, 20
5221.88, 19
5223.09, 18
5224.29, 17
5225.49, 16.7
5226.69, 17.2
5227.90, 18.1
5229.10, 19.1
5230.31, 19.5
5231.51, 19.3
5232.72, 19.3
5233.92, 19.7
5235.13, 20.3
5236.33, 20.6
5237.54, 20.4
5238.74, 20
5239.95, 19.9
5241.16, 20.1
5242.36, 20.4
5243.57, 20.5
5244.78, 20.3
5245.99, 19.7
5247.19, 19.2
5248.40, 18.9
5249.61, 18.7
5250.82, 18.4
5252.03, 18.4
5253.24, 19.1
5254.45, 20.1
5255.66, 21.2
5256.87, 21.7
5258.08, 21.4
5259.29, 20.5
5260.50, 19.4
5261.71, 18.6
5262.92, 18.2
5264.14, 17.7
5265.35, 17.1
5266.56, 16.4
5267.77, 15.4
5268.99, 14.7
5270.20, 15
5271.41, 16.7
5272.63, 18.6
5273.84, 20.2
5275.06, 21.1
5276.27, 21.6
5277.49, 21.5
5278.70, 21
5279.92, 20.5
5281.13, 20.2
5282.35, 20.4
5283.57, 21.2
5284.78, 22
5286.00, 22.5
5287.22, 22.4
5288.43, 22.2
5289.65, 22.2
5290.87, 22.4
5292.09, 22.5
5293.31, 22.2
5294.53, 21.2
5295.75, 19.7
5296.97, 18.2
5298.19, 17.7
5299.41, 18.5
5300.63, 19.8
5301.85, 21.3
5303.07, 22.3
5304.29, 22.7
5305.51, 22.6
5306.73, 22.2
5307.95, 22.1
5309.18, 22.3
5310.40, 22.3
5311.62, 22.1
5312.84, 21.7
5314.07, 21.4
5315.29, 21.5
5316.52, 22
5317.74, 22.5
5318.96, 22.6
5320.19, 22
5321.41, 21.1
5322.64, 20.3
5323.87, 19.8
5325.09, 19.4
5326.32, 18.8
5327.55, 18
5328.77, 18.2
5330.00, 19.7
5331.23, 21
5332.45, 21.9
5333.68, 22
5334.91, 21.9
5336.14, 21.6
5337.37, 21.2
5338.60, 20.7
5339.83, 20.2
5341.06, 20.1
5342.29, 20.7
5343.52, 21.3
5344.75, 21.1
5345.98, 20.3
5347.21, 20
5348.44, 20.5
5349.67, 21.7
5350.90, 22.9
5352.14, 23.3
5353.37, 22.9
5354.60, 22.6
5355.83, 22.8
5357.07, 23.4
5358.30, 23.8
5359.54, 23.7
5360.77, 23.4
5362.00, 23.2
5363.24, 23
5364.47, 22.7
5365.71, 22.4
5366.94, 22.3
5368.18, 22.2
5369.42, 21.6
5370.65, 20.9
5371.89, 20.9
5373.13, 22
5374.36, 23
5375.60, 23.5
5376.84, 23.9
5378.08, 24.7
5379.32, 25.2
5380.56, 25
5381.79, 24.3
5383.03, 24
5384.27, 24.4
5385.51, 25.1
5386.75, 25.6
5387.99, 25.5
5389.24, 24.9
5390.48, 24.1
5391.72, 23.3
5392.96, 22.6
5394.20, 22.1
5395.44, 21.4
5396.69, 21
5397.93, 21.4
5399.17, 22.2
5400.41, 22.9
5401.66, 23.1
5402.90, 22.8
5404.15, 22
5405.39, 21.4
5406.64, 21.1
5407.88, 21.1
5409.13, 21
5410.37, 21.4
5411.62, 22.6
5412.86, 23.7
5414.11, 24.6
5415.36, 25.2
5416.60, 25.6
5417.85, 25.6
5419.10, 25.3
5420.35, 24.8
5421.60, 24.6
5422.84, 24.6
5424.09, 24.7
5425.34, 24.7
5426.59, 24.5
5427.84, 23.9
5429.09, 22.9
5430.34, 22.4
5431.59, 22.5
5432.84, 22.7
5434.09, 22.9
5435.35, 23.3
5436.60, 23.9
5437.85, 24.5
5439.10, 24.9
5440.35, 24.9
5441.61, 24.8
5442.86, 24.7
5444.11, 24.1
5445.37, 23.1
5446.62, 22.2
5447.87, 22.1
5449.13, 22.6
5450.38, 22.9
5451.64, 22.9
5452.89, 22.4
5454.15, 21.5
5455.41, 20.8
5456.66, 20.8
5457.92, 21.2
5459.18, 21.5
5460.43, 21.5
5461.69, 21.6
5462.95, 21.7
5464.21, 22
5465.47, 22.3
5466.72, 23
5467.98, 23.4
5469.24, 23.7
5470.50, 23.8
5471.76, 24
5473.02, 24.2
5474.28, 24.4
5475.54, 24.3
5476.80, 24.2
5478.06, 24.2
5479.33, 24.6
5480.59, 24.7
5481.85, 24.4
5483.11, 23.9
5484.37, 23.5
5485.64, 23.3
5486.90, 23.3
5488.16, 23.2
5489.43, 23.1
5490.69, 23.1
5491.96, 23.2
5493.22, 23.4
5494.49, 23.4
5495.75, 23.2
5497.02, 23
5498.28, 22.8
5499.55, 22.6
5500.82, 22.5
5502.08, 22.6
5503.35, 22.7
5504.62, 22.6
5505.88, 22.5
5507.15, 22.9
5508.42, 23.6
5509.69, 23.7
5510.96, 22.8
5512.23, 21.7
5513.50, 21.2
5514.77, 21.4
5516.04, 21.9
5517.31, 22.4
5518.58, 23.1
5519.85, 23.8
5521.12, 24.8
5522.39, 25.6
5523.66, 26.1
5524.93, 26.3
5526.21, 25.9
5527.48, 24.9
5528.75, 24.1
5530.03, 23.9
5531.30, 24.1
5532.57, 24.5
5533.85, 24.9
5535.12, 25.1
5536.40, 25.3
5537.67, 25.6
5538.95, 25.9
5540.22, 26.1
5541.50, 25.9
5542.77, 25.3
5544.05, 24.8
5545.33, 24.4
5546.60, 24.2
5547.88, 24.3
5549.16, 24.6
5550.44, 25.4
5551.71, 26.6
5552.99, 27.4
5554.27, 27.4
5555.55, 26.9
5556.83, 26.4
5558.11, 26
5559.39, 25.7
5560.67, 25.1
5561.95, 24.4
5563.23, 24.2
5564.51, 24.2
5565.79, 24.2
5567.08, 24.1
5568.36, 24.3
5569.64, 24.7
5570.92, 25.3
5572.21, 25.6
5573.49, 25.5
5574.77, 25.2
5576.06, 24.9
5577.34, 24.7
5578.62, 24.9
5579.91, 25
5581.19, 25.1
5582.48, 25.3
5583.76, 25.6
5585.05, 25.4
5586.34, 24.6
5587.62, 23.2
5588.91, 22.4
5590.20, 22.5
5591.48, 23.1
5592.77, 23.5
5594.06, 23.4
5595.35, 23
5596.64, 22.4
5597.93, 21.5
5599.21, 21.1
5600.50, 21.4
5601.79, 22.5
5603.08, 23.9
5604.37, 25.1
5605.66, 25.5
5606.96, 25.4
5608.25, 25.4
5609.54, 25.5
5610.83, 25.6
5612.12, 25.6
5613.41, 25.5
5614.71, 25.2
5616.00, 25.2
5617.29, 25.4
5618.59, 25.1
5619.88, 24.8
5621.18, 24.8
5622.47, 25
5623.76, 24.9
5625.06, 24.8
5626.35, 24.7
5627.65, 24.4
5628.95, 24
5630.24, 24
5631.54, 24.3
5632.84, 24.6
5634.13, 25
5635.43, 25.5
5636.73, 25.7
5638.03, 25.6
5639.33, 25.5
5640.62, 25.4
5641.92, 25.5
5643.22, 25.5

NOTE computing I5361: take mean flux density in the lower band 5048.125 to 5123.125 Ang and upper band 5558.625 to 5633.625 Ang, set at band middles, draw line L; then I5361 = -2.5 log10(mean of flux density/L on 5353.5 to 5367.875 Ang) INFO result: -0.17 mag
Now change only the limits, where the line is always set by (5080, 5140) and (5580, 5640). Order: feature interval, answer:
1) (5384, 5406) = -0.16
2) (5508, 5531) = -0.06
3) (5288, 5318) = -0.19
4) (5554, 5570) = -0.08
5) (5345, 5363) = -0.18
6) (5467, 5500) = -0.09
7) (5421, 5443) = -0.16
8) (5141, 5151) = 0.07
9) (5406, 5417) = -0.13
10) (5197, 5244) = -0.07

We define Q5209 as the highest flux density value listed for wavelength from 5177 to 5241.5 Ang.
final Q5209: 20.6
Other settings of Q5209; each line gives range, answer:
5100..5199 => 16.8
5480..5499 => 24.7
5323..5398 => 25.6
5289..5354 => 23.3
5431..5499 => 24.9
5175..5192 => 15.7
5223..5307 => 22.7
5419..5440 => 25.3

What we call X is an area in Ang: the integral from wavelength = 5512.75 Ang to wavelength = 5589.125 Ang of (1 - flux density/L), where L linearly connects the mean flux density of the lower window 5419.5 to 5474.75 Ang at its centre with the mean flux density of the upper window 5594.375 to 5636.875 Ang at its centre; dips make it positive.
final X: -2.9 Ang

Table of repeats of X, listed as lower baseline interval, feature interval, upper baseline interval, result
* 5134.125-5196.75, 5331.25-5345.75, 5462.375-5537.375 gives -1.9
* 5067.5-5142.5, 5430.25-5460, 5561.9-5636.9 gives -2.5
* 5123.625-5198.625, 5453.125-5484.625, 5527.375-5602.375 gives -1.4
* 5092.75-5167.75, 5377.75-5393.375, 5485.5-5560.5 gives -3.0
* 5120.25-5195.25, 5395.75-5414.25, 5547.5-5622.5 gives -2.0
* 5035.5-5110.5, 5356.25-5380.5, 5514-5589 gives -2.6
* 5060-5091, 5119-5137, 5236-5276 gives 2.2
